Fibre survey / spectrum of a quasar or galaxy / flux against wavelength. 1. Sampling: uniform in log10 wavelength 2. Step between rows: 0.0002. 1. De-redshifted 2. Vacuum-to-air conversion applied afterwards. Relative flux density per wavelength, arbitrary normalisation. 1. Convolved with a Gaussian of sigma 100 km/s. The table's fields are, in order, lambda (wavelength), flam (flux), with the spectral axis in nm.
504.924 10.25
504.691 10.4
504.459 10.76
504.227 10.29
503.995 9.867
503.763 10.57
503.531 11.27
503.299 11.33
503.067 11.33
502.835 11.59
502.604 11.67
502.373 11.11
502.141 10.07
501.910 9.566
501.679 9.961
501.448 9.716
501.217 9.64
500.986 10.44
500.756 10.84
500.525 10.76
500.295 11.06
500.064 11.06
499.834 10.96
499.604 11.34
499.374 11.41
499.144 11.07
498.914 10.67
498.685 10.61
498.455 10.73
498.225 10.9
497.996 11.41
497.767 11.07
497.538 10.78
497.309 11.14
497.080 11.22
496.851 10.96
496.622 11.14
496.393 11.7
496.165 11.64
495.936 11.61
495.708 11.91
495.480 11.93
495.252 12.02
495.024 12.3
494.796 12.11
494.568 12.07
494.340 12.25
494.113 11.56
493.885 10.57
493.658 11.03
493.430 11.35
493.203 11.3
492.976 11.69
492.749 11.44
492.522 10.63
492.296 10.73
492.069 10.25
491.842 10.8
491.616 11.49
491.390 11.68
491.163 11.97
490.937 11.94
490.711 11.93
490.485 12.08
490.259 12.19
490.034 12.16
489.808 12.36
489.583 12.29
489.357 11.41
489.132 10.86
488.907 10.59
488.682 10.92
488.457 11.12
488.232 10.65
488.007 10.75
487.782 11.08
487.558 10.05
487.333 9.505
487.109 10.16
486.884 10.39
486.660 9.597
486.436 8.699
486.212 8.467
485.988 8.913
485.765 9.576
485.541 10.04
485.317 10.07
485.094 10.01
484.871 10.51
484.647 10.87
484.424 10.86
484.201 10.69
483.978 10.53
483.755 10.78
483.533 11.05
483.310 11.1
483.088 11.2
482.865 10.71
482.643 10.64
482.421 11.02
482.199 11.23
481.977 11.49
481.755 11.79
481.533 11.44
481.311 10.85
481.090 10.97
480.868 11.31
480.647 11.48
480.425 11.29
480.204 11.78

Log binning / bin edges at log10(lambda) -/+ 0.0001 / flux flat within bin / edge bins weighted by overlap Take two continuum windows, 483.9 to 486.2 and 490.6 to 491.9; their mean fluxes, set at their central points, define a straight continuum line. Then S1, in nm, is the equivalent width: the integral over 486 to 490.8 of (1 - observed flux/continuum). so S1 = 0.09 nm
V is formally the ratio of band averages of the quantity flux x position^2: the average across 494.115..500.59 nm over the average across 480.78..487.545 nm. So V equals 1.1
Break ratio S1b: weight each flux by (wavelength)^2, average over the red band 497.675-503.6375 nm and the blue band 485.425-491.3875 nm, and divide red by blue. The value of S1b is 1.06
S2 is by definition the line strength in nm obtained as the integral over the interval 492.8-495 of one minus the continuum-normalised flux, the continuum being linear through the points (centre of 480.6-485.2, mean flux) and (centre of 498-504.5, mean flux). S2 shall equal -0.15 nm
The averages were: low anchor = 11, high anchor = 10.7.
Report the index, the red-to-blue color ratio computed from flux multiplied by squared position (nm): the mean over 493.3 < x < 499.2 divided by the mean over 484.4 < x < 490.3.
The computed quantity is 1.12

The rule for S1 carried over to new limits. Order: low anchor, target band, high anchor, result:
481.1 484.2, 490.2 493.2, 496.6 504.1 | -0.14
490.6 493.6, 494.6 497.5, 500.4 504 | -0.15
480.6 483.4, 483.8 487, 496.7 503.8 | 0.33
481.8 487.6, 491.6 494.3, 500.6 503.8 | -0.16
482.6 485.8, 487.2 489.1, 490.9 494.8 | 0.06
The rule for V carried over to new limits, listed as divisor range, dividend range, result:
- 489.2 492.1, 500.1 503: 0.94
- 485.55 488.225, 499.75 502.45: 1.13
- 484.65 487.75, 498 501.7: 1.16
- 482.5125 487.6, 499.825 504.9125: 1.12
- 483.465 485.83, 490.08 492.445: 1.13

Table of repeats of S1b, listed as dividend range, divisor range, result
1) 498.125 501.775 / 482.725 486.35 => 1.10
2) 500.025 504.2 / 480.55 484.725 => 1.04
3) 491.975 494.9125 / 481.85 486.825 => 1.13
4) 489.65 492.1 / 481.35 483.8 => 1.09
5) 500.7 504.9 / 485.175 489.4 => 1.11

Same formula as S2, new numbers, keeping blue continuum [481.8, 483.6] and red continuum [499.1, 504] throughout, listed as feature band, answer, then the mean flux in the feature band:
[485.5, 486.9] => 0.22 nm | 9.28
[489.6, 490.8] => -0.13 nm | 12.2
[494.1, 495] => -0.10 nm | 12.1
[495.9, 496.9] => -0.05 nm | 11.4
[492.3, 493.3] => -0.03 nm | 11.2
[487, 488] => 0.07 nm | 10.3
